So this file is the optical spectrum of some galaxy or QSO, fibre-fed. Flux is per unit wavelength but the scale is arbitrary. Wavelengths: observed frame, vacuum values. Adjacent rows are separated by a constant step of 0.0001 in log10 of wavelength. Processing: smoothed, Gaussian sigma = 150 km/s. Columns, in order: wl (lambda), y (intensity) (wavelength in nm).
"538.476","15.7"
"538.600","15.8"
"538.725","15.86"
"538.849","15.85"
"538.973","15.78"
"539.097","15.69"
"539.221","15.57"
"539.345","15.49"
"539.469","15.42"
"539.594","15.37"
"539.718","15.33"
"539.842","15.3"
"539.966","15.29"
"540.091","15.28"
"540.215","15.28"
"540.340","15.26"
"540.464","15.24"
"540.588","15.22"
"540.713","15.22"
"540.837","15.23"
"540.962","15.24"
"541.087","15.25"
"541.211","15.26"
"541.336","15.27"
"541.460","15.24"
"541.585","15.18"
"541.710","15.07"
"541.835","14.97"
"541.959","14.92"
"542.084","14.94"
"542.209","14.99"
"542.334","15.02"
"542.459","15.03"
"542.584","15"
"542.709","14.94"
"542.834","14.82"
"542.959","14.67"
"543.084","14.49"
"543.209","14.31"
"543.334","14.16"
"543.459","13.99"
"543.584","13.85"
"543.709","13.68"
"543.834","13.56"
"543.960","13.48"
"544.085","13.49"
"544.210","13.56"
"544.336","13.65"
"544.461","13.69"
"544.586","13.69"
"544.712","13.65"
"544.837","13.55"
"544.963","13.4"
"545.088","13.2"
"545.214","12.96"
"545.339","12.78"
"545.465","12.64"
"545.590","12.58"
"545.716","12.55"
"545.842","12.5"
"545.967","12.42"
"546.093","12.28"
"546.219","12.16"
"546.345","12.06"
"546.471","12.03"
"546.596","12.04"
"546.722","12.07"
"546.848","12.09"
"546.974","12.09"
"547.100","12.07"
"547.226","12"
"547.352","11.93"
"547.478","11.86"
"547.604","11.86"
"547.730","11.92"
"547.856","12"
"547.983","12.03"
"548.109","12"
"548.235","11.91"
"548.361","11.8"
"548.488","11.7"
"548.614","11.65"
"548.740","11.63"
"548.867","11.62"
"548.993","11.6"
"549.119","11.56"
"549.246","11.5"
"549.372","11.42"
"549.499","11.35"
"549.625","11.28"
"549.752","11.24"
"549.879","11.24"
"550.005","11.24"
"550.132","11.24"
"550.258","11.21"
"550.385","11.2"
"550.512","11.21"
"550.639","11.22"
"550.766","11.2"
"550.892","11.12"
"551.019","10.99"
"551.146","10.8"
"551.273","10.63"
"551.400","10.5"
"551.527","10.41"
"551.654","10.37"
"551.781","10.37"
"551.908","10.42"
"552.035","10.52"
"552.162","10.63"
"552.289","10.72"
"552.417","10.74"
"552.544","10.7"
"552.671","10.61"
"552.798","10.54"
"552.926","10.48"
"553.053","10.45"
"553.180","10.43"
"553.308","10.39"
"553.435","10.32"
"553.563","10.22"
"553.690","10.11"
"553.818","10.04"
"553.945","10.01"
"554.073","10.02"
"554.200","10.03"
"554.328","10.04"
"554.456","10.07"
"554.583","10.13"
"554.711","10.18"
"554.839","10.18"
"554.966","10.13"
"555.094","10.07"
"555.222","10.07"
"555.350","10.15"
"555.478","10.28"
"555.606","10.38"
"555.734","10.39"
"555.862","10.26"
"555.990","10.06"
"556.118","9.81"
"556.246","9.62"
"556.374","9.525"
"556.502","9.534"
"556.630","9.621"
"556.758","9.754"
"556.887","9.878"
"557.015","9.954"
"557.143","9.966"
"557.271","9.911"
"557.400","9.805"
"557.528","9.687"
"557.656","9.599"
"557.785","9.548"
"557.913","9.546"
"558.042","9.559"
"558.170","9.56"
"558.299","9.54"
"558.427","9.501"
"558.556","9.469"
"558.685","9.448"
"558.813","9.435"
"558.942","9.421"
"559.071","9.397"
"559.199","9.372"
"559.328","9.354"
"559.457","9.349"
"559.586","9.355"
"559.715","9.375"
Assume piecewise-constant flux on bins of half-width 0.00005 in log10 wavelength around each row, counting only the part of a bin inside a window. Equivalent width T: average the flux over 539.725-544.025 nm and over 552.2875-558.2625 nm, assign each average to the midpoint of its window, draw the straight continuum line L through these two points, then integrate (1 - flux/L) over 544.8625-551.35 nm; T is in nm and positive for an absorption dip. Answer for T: 0.40 nm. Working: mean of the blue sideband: 14.8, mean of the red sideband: 10.1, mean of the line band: 11.8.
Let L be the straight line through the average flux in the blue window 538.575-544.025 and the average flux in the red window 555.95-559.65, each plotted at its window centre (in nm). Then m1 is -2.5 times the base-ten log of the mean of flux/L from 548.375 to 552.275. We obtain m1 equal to 0.089 mag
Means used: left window 15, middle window 11.1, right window 9.6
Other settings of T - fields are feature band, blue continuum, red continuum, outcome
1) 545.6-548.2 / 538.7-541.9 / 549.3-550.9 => 0.10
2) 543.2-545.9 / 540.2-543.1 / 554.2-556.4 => 0.12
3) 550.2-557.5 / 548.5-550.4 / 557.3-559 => 0.11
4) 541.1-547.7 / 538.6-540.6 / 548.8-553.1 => 0.02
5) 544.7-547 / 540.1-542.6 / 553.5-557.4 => 0.16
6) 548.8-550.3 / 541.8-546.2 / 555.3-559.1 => 0.09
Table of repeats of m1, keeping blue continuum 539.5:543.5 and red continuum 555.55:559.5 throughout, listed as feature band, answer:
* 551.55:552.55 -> 0.10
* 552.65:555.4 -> 0.07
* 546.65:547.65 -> 0.10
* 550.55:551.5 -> 0.09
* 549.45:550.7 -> 0.09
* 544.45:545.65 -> 0.05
